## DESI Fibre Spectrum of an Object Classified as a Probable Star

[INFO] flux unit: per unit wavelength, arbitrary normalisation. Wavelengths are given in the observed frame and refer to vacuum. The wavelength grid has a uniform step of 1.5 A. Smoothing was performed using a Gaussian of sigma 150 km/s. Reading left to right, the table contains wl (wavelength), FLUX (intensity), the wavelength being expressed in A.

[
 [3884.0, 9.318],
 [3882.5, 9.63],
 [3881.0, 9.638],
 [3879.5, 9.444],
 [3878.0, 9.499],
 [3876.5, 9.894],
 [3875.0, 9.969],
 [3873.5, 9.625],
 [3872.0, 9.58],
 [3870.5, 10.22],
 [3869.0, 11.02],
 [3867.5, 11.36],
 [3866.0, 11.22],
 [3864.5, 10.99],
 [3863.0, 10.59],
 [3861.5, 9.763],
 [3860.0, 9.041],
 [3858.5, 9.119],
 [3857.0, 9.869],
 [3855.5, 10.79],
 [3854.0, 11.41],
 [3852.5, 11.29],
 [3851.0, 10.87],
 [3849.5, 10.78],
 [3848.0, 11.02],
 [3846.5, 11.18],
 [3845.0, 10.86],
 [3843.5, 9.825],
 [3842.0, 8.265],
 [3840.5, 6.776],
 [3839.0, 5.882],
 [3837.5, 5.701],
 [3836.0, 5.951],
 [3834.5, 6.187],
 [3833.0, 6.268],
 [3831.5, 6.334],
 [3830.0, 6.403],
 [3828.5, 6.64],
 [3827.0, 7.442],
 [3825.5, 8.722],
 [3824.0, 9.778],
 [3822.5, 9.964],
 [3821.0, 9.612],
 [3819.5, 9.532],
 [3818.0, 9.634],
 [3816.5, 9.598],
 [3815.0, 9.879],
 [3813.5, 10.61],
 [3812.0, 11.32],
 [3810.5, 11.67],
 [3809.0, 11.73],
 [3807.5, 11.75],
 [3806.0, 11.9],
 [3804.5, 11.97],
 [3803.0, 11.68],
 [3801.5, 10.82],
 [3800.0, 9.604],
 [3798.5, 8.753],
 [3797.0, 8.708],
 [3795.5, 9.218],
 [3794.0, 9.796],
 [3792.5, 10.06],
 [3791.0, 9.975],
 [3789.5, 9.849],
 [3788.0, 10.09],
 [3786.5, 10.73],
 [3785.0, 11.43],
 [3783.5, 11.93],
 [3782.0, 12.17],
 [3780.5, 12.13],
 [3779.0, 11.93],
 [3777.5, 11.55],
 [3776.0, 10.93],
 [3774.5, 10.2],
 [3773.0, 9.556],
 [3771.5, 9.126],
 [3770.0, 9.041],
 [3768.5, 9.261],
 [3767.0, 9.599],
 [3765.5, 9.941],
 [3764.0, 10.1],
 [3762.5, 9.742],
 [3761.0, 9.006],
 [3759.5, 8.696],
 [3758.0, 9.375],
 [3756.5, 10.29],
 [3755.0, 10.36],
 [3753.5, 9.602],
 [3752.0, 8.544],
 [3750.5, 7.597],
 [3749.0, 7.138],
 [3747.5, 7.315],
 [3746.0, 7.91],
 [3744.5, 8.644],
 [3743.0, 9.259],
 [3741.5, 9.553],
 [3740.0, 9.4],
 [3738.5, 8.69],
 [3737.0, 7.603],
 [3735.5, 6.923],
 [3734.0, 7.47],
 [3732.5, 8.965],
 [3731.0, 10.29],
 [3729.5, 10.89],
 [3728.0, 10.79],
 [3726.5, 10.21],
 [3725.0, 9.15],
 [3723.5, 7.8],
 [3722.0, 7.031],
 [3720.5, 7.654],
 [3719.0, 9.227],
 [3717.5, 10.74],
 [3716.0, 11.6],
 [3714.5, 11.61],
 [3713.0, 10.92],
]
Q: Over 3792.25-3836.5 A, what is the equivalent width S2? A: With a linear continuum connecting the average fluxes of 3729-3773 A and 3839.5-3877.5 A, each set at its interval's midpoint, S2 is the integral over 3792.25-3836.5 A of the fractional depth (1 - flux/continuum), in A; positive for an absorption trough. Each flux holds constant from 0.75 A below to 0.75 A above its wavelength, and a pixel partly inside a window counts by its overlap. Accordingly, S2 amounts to 1.2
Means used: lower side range 8.98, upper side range 10.2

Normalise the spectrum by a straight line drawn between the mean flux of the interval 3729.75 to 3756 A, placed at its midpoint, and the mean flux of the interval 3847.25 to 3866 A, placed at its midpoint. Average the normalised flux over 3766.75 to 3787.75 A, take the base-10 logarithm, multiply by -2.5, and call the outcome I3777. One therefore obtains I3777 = -0.166 mag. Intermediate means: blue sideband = 8.61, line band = 10.7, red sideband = 10.5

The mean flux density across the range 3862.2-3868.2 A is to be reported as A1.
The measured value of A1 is 11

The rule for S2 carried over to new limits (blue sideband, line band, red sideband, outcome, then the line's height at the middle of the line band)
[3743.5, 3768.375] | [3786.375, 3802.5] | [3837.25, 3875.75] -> -0.7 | 9.36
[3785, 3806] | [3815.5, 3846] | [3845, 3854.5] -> 7.8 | 10.8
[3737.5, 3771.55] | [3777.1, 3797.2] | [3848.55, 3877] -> -2.7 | 9.45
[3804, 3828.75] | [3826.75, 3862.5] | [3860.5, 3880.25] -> 5.3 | 10.2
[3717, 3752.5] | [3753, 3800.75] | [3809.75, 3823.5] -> -3.2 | 9.46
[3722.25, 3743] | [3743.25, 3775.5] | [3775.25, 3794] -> 3.0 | 10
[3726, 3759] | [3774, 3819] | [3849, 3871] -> -4.9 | 9.68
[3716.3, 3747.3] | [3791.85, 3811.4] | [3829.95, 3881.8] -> -3.0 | 9.17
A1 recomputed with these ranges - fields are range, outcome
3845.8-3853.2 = 11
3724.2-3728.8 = 10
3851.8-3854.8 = 11.3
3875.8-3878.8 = 9.69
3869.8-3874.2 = 9.81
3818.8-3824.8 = 9.71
